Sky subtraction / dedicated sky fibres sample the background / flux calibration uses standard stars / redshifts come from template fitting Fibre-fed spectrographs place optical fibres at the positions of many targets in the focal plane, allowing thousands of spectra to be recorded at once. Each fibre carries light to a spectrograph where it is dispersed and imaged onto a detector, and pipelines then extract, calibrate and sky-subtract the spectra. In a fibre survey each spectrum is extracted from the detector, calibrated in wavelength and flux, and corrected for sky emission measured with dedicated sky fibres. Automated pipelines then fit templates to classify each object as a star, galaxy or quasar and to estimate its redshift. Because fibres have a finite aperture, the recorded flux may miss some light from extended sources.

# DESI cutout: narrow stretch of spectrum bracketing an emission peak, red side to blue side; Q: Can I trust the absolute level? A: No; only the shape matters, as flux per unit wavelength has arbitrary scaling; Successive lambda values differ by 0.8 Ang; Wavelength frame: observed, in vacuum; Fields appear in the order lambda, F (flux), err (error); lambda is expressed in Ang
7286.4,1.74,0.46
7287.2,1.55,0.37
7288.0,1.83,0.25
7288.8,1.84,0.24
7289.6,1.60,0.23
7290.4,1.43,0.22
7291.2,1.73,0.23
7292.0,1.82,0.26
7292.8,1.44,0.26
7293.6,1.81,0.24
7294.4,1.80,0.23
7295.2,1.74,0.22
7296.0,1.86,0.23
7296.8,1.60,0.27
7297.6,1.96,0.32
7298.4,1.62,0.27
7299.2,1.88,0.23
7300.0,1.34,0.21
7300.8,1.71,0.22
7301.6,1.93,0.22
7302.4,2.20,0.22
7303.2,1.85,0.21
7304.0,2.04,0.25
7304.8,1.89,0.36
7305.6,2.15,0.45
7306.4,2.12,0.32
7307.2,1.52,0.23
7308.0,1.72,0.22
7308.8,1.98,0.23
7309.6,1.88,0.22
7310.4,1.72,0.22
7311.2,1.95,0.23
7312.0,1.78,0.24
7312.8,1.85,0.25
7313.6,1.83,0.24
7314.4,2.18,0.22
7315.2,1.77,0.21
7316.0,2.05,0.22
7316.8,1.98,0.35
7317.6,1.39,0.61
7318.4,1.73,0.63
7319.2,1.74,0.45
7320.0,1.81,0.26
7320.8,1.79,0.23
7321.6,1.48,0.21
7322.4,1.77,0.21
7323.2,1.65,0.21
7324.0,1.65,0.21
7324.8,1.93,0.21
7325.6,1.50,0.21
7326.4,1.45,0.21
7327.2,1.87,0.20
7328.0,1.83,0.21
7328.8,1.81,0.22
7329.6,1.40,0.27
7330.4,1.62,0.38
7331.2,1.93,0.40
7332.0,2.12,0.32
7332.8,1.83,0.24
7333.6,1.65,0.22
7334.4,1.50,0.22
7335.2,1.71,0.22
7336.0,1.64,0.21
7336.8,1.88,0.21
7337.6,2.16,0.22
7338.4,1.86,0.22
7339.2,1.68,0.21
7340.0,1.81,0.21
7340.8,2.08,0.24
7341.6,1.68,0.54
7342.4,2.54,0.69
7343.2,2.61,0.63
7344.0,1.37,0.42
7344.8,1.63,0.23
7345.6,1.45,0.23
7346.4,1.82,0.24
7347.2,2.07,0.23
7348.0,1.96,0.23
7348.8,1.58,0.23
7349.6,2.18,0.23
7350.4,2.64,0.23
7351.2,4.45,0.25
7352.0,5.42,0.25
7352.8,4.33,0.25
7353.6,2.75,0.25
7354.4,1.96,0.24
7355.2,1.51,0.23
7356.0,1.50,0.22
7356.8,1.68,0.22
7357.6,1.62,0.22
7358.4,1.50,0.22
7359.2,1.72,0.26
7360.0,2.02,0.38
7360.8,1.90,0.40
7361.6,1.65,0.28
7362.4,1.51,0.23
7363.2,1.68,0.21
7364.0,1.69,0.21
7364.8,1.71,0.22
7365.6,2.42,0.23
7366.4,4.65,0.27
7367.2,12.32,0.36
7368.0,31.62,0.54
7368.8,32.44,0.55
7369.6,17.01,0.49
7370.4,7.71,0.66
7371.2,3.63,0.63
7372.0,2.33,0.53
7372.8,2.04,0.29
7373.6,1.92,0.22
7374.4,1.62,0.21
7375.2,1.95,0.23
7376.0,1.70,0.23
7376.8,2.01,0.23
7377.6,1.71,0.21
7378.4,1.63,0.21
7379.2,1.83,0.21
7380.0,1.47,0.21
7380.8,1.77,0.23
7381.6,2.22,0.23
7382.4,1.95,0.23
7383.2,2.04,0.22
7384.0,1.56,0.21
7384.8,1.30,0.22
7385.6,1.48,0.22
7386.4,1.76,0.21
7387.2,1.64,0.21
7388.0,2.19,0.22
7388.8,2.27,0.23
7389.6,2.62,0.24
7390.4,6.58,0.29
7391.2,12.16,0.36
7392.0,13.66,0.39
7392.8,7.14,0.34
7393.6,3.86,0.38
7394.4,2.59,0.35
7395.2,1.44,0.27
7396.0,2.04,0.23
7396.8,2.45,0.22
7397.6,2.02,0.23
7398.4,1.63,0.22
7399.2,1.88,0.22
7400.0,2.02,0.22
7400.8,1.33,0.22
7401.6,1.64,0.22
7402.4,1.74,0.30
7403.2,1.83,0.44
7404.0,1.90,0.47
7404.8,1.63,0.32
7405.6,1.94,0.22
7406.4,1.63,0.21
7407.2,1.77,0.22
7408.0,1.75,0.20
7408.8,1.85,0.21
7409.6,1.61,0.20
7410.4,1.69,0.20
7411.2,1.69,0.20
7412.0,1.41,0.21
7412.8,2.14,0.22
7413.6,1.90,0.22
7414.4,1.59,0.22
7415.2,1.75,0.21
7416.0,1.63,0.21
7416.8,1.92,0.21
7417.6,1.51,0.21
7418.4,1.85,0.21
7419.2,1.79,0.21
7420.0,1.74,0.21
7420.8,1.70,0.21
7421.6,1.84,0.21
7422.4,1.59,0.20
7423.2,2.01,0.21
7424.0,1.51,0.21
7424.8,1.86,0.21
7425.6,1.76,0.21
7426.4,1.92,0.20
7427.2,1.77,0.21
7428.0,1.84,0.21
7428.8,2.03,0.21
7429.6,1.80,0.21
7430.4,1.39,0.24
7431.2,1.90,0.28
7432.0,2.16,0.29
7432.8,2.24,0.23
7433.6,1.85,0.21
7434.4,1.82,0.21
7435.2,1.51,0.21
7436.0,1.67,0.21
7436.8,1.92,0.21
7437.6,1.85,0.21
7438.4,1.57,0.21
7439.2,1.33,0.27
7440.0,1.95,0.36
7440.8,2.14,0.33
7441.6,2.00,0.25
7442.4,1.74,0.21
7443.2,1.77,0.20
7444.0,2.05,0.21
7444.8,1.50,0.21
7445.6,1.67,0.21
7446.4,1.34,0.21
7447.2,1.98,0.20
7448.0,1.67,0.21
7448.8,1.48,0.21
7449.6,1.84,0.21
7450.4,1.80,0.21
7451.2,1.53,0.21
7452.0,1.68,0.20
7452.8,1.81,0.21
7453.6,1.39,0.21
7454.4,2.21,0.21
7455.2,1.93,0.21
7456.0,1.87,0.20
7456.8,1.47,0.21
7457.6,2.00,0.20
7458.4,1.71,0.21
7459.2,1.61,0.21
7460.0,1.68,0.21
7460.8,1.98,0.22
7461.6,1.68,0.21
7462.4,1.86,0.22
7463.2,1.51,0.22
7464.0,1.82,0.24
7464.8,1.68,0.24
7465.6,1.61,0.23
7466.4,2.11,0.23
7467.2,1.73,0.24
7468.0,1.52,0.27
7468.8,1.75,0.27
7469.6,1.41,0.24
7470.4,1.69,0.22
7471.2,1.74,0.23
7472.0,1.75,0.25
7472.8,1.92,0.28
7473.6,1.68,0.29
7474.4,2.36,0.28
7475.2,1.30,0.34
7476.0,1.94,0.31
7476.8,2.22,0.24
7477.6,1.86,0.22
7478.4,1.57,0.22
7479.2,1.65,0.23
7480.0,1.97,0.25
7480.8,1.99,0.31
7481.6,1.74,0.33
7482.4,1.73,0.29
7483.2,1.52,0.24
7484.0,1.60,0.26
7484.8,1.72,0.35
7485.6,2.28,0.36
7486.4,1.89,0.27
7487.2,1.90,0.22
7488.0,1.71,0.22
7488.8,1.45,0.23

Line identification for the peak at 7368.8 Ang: H-alpha 6563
